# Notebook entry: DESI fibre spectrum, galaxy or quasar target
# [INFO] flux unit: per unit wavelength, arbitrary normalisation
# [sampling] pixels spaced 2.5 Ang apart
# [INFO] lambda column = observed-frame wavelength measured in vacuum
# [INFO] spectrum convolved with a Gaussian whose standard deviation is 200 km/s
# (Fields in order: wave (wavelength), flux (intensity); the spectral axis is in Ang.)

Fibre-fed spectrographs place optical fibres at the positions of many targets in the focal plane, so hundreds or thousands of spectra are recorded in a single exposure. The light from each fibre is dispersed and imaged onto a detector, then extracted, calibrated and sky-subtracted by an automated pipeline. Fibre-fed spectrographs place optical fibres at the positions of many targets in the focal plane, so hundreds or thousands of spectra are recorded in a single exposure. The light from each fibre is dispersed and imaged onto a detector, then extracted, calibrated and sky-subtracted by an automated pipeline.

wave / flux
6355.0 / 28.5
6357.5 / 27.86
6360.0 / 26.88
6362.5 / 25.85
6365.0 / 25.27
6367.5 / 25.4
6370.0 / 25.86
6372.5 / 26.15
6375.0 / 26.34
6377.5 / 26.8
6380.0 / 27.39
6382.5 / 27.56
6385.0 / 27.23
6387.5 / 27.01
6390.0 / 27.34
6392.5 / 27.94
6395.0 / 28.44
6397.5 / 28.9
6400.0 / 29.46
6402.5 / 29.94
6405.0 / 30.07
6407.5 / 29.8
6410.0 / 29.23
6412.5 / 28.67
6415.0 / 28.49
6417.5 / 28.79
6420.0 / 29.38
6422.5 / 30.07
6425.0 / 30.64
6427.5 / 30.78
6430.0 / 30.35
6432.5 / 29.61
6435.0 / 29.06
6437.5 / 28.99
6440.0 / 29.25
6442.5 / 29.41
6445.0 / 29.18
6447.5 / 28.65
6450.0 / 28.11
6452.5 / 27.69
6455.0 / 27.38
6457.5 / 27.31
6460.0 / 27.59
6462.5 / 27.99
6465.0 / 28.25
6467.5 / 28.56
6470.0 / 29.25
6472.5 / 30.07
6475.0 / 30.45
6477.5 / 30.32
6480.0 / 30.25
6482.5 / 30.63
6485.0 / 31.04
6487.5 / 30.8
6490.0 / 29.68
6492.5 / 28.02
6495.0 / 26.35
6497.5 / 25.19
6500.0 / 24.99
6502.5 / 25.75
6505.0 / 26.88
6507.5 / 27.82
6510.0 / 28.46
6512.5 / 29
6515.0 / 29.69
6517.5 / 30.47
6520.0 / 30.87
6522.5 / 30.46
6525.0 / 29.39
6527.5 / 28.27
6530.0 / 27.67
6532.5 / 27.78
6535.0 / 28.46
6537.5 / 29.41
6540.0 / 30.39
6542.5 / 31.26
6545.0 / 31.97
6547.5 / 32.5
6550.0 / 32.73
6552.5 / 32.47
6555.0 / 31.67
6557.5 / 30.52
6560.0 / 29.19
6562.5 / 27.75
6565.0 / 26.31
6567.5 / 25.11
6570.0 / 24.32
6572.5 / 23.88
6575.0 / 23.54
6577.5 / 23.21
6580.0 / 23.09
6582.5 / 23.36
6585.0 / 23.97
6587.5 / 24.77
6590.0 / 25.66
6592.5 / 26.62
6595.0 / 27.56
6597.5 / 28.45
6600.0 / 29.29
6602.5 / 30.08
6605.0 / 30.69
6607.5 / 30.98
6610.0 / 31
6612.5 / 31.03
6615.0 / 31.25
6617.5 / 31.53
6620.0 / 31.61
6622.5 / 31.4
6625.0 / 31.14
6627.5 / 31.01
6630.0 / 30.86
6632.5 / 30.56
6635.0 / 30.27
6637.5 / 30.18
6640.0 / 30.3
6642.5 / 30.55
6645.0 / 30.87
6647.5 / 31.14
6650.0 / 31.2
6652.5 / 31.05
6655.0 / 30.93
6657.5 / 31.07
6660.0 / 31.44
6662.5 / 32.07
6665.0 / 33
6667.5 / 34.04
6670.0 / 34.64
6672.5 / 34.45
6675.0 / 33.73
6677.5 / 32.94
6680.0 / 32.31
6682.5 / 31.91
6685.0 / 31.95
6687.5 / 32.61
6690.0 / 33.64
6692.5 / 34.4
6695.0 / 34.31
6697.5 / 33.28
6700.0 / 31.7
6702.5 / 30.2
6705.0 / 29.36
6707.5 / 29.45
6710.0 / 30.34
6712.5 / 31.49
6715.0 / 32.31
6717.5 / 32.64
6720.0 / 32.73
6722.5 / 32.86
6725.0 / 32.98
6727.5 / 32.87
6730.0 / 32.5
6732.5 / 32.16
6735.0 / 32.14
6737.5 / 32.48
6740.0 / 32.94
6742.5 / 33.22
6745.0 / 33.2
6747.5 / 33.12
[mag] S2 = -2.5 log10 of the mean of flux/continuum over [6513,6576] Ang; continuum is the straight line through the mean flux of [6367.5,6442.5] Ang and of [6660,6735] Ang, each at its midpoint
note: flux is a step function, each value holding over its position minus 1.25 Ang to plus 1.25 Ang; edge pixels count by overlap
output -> 0.05 mag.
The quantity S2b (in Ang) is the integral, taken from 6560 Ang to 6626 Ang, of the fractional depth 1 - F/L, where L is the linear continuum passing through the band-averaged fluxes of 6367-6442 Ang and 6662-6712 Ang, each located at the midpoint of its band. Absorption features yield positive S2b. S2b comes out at 7.6 Ang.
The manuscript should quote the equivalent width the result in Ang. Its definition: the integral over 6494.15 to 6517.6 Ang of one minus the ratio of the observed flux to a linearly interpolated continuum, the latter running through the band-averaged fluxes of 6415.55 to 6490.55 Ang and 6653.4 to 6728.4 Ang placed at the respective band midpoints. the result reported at 2.08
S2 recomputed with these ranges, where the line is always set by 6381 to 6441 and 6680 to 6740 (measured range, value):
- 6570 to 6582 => 0.29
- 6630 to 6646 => 0.03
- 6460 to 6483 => 0.01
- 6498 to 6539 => 0.07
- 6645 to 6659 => 0.02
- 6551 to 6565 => 0.02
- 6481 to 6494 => 0.00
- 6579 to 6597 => 0.22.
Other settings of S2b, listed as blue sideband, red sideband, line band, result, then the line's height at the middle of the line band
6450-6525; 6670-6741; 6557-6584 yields 4.3 Ang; 30.1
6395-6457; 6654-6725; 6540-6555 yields -0.7 Ang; 30.7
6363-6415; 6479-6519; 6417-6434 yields -1.2 Ang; 28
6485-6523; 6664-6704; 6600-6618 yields 0.2 Ang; 31.1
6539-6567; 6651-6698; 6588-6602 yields 1.7 Ang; 31.3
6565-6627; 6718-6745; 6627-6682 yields -3.5 Ang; 29.8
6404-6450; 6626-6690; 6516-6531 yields 0.4 Ang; 30.4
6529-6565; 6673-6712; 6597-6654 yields 0.9 Ang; 31.2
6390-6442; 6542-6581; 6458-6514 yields 0.4 Ang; 28.7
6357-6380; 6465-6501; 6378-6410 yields -1.8 Ang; 26.9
